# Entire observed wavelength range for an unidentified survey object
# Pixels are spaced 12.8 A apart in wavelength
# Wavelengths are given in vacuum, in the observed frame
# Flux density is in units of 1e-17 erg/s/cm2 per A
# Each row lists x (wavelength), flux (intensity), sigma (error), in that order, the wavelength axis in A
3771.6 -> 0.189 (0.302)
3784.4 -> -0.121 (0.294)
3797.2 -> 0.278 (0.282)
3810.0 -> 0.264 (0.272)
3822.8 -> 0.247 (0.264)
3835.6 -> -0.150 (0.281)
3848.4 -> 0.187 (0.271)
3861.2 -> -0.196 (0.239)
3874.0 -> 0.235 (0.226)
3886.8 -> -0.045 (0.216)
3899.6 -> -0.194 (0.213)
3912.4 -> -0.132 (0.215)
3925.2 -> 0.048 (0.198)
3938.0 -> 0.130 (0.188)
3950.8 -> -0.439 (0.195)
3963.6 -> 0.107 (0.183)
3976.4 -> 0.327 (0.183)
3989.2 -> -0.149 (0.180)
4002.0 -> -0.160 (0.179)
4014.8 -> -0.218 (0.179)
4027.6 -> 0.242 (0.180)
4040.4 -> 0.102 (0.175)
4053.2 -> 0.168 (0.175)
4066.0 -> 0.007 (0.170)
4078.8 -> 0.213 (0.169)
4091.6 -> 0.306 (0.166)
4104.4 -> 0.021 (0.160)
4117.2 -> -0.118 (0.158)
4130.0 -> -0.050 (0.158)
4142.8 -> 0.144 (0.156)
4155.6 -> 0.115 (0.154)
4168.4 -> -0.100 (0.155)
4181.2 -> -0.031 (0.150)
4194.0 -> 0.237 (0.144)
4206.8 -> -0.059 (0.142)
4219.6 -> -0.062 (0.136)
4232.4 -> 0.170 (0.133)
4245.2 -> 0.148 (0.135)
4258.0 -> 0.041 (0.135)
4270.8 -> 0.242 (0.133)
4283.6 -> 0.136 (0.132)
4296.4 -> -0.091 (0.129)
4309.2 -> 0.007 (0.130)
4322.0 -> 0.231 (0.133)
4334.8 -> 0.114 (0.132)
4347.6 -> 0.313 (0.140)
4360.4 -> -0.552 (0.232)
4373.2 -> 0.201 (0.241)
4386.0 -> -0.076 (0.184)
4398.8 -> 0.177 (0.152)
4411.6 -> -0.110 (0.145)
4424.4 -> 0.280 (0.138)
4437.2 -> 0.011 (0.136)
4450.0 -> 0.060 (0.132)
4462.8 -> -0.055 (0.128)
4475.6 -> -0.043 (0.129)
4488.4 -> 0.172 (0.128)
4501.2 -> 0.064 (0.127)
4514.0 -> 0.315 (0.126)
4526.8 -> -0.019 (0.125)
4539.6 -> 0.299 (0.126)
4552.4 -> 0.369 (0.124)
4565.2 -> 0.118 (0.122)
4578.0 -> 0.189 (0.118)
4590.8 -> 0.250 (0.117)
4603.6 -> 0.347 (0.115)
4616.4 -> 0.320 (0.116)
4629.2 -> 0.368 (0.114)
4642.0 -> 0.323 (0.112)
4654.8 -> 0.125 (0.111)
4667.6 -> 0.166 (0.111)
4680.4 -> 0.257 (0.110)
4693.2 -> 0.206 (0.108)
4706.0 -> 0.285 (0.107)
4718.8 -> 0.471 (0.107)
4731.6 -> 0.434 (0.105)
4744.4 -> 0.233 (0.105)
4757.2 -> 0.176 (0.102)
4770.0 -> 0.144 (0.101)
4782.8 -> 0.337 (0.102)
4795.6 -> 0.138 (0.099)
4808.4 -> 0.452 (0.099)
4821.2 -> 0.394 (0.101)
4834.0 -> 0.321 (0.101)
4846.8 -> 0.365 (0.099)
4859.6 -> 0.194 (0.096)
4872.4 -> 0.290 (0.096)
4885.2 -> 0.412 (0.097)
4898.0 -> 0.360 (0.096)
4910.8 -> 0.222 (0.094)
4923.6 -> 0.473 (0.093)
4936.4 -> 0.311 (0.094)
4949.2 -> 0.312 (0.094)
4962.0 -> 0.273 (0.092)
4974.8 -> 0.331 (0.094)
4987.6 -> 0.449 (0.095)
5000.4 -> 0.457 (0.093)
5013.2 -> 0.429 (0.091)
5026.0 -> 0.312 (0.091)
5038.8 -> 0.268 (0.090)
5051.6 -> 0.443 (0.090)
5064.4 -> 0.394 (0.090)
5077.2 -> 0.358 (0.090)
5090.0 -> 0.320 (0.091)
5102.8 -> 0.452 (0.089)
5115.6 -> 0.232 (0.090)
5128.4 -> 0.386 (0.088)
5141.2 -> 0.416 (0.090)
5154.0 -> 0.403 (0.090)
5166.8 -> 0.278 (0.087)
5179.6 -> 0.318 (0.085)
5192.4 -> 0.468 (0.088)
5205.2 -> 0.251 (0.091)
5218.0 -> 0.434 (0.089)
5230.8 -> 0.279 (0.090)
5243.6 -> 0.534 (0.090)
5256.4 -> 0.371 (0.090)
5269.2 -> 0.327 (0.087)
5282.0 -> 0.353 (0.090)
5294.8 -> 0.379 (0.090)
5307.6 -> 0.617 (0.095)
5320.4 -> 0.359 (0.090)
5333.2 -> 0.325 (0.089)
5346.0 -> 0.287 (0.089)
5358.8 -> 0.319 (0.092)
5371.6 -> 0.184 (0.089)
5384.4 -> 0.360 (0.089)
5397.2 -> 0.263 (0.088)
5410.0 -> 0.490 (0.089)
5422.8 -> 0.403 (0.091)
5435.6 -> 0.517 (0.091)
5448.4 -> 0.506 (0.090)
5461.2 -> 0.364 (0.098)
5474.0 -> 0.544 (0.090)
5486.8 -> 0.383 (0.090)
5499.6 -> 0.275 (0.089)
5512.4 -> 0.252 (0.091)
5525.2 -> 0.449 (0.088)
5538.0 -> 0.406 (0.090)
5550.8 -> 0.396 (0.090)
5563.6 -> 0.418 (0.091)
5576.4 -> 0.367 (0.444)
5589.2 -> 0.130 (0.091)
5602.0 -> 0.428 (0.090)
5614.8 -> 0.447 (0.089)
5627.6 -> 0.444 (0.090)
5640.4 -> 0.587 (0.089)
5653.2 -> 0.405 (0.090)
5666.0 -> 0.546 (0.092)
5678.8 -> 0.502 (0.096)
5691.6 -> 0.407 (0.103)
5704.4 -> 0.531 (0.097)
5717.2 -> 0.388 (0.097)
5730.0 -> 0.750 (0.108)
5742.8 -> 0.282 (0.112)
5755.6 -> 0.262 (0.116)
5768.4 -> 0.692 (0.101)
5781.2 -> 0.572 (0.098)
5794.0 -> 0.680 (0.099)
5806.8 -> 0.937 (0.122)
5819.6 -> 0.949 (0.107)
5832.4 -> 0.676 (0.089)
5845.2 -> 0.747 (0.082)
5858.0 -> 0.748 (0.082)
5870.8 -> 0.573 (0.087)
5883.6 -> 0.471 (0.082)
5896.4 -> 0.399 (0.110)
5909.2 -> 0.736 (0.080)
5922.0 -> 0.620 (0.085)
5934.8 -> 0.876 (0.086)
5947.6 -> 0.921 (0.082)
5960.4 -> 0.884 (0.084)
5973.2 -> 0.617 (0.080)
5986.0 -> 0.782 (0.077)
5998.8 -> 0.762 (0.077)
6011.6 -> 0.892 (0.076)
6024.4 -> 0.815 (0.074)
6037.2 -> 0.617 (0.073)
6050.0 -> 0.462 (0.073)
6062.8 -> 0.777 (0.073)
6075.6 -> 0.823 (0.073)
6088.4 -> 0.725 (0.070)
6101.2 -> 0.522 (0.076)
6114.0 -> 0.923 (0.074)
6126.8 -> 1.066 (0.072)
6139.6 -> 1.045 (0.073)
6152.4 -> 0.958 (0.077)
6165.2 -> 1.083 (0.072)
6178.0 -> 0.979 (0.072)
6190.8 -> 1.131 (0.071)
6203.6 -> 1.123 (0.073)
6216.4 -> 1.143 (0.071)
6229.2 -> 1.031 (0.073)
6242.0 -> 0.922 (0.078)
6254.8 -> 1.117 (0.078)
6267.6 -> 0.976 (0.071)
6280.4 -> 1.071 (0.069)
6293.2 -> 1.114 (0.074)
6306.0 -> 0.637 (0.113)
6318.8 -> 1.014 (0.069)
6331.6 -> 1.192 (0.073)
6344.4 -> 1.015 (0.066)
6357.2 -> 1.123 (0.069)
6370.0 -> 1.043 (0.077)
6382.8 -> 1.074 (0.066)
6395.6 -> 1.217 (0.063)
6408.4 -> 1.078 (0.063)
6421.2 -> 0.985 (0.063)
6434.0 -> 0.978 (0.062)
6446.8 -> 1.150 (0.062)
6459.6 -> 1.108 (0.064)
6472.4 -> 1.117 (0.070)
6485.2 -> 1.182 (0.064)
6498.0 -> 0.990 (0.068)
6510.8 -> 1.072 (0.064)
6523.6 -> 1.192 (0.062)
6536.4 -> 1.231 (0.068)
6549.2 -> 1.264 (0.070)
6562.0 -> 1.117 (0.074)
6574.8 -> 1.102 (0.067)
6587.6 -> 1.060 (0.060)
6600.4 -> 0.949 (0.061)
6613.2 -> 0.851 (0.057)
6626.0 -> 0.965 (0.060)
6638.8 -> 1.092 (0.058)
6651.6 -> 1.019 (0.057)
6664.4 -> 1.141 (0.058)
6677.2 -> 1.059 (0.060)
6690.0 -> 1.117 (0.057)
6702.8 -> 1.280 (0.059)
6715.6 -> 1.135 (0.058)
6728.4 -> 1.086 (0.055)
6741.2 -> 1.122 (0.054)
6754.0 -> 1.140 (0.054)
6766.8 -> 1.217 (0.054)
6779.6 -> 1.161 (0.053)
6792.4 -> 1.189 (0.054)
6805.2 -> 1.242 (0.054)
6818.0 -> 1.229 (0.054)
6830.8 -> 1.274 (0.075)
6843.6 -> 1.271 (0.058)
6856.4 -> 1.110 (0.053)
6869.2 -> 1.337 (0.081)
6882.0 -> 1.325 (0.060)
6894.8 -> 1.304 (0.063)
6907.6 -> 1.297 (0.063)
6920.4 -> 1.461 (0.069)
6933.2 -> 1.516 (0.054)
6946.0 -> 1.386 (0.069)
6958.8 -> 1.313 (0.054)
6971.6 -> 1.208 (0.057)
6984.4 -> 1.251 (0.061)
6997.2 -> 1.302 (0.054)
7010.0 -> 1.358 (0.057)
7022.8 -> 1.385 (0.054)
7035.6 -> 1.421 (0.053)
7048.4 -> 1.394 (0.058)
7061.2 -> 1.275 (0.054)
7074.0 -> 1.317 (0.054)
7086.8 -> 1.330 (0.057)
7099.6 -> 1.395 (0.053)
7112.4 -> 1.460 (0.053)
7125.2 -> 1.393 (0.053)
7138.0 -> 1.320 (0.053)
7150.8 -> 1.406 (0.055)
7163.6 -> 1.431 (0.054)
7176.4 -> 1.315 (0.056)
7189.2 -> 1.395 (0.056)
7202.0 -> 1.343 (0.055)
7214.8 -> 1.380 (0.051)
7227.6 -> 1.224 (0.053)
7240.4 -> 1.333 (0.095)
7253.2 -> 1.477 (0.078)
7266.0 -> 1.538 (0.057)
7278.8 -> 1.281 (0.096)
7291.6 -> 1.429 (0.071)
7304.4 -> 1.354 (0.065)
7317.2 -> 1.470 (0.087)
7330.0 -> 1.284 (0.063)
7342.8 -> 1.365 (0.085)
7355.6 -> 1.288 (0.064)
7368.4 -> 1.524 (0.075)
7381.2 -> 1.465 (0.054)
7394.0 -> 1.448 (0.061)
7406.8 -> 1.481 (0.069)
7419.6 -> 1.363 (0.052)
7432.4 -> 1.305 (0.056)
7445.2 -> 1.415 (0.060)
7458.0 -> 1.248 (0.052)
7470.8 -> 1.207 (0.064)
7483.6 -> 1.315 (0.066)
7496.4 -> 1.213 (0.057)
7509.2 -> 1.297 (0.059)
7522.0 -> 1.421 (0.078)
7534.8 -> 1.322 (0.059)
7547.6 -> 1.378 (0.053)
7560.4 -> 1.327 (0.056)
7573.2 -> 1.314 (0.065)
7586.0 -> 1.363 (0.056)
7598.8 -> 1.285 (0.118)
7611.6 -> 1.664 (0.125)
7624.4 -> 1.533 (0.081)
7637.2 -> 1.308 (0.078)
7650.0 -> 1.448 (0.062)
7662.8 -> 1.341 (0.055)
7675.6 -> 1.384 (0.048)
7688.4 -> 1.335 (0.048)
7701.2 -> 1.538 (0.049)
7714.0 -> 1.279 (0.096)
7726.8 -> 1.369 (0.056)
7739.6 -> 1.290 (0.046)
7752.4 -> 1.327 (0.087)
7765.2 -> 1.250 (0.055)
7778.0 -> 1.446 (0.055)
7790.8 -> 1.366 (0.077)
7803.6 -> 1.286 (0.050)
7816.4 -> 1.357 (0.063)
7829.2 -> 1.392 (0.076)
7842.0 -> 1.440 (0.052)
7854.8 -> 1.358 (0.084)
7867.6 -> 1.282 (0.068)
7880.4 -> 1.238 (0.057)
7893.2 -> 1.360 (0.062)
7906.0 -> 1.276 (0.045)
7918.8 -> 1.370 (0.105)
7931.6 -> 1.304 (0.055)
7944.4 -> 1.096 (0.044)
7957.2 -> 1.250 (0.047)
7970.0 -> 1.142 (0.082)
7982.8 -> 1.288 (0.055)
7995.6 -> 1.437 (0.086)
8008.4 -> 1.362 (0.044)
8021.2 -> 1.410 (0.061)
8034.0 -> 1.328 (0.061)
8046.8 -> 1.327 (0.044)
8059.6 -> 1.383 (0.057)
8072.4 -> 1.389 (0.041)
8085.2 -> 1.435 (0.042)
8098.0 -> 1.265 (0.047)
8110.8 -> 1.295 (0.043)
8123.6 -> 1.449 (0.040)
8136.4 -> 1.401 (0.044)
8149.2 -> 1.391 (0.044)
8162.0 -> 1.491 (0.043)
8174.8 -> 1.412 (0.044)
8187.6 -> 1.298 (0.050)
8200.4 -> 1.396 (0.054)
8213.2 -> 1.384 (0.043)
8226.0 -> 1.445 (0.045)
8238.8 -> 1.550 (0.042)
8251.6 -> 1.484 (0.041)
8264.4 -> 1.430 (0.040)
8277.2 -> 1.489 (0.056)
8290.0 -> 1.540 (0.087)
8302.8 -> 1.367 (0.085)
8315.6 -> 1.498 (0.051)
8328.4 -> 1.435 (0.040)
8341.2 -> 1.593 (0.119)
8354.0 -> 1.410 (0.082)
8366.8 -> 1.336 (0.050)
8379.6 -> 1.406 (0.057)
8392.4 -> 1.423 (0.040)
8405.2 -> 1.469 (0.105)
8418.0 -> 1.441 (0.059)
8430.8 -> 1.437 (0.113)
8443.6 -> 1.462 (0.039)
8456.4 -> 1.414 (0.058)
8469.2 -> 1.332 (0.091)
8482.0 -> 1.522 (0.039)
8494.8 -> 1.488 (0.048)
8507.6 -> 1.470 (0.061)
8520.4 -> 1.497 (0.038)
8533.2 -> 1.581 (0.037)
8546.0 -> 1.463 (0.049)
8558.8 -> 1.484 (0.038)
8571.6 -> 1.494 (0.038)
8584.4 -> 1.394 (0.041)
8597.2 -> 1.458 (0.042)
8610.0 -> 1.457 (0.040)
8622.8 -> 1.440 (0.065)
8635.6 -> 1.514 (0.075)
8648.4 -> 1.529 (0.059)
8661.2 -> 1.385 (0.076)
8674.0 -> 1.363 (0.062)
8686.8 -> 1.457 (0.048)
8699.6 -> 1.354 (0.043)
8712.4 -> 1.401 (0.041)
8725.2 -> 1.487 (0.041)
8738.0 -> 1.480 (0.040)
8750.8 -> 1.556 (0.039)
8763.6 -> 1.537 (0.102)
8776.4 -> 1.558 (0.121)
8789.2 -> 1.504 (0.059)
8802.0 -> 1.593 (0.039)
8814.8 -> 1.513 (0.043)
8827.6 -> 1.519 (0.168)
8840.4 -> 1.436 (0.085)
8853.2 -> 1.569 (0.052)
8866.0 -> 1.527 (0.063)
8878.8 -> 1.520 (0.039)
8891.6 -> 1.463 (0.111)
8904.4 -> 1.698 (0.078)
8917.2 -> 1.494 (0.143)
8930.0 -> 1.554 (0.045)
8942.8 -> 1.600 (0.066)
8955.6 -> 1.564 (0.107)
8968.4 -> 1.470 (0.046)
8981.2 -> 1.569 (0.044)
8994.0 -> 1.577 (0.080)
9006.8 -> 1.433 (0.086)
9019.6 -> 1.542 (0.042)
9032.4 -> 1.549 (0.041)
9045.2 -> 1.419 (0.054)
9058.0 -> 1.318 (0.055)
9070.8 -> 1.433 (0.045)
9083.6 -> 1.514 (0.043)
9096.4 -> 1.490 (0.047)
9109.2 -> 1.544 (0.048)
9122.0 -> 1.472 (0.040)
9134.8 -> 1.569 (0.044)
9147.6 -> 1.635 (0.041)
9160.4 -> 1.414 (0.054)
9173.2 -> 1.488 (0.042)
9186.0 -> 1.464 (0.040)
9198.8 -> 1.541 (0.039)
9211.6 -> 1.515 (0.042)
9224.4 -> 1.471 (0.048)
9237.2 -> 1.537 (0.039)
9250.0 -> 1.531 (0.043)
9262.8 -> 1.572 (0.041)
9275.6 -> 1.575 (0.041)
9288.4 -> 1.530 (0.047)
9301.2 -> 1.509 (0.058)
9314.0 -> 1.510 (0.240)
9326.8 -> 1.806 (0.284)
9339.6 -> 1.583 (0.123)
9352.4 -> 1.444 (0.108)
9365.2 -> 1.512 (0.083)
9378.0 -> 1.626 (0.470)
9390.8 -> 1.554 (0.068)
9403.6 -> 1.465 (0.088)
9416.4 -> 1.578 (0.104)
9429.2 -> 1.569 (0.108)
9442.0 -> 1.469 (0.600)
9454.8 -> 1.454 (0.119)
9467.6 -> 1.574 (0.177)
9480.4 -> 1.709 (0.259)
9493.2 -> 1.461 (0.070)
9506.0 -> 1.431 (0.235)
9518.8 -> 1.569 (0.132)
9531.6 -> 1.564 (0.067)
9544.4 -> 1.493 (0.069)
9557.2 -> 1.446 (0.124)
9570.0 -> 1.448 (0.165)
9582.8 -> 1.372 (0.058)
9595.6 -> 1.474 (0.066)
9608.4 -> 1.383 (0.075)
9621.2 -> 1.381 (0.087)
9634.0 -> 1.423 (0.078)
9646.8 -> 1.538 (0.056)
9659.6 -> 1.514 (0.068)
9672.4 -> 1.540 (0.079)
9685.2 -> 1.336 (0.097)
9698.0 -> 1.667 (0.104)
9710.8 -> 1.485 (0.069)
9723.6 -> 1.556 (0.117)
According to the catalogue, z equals 0.537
